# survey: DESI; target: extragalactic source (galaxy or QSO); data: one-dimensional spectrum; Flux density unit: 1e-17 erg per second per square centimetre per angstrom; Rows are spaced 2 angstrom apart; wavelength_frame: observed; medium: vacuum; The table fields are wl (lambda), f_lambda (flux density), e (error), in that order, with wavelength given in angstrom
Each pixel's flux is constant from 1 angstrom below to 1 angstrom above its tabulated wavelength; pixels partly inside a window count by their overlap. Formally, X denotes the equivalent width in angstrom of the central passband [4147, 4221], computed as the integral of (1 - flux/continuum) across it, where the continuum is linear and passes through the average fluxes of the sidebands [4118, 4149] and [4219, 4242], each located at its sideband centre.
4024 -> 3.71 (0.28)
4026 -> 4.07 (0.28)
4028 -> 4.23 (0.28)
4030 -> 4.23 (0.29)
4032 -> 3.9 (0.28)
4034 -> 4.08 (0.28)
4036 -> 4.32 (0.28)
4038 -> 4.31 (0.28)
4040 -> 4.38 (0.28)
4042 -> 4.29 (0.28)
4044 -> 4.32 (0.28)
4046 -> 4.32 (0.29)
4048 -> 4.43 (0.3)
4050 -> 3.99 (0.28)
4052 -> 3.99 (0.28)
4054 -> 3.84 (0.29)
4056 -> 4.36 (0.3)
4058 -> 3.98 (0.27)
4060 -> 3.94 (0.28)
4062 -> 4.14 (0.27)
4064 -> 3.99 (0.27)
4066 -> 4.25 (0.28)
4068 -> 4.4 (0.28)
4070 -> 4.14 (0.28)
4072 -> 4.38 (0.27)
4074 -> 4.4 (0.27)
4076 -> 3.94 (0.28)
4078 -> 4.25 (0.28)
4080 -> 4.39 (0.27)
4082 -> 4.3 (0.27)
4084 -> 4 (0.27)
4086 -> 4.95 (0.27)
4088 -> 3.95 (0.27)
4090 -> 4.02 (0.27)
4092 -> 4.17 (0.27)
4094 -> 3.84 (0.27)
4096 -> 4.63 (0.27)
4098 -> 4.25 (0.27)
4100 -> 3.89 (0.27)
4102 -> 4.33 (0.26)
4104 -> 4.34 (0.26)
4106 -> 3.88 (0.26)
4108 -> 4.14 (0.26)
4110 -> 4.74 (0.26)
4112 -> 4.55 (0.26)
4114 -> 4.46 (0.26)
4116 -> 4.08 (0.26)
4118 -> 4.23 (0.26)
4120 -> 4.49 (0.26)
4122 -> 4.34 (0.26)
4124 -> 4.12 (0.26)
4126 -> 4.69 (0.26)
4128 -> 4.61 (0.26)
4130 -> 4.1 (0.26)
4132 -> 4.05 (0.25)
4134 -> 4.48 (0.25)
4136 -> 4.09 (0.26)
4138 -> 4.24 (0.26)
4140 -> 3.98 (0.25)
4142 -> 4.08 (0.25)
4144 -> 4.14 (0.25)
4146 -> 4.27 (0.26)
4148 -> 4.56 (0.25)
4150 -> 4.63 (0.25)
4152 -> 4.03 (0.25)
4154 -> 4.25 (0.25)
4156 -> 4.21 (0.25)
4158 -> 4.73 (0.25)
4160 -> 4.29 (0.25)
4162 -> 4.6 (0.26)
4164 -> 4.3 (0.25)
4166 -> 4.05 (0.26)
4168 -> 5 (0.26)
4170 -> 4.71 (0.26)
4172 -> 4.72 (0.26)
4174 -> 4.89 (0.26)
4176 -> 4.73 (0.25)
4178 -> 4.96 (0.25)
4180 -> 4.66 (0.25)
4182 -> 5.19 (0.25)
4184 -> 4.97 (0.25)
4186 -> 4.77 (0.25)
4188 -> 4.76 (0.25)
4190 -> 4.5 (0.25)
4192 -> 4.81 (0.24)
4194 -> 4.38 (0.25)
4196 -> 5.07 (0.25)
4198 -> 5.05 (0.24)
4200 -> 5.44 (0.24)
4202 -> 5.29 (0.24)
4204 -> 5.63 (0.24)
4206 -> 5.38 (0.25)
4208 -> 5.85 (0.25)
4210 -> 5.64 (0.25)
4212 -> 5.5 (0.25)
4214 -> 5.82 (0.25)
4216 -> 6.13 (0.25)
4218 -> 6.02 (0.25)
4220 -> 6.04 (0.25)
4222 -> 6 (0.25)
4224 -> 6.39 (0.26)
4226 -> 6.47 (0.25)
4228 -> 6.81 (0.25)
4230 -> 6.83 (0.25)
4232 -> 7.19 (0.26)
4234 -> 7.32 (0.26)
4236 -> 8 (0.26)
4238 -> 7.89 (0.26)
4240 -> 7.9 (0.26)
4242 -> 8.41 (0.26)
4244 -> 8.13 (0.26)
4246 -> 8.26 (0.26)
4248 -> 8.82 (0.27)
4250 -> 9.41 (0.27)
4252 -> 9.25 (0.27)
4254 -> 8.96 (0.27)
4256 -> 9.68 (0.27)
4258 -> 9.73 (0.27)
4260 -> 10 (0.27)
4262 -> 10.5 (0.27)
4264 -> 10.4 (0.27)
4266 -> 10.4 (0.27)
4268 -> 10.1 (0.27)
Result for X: 9.8 angstrom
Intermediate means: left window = 4.28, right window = 7.05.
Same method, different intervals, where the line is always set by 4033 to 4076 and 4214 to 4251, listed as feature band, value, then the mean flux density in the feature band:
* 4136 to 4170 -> 9.0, 4.34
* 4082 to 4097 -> 1.8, 4.23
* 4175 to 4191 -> 4.0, 4.82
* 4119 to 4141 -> 4.9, 4.29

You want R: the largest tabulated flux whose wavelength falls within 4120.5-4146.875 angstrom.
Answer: 4.69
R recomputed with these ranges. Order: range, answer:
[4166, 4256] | 9.68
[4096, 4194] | 5.19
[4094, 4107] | 4.63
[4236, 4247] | 8.41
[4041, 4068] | 4.43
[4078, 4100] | 4.95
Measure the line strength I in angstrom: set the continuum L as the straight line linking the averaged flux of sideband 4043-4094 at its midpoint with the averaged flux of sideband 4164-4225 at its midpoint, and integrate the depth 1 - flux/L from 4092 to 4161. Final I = 5.4 angstrom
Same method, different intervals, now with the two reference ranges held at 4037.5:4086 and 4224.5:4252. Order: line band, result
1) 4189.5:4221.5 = 7.75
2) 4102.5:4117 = 2.46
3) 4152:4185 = 9.18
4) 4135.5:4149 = 3.83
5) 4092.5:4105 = 1.91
